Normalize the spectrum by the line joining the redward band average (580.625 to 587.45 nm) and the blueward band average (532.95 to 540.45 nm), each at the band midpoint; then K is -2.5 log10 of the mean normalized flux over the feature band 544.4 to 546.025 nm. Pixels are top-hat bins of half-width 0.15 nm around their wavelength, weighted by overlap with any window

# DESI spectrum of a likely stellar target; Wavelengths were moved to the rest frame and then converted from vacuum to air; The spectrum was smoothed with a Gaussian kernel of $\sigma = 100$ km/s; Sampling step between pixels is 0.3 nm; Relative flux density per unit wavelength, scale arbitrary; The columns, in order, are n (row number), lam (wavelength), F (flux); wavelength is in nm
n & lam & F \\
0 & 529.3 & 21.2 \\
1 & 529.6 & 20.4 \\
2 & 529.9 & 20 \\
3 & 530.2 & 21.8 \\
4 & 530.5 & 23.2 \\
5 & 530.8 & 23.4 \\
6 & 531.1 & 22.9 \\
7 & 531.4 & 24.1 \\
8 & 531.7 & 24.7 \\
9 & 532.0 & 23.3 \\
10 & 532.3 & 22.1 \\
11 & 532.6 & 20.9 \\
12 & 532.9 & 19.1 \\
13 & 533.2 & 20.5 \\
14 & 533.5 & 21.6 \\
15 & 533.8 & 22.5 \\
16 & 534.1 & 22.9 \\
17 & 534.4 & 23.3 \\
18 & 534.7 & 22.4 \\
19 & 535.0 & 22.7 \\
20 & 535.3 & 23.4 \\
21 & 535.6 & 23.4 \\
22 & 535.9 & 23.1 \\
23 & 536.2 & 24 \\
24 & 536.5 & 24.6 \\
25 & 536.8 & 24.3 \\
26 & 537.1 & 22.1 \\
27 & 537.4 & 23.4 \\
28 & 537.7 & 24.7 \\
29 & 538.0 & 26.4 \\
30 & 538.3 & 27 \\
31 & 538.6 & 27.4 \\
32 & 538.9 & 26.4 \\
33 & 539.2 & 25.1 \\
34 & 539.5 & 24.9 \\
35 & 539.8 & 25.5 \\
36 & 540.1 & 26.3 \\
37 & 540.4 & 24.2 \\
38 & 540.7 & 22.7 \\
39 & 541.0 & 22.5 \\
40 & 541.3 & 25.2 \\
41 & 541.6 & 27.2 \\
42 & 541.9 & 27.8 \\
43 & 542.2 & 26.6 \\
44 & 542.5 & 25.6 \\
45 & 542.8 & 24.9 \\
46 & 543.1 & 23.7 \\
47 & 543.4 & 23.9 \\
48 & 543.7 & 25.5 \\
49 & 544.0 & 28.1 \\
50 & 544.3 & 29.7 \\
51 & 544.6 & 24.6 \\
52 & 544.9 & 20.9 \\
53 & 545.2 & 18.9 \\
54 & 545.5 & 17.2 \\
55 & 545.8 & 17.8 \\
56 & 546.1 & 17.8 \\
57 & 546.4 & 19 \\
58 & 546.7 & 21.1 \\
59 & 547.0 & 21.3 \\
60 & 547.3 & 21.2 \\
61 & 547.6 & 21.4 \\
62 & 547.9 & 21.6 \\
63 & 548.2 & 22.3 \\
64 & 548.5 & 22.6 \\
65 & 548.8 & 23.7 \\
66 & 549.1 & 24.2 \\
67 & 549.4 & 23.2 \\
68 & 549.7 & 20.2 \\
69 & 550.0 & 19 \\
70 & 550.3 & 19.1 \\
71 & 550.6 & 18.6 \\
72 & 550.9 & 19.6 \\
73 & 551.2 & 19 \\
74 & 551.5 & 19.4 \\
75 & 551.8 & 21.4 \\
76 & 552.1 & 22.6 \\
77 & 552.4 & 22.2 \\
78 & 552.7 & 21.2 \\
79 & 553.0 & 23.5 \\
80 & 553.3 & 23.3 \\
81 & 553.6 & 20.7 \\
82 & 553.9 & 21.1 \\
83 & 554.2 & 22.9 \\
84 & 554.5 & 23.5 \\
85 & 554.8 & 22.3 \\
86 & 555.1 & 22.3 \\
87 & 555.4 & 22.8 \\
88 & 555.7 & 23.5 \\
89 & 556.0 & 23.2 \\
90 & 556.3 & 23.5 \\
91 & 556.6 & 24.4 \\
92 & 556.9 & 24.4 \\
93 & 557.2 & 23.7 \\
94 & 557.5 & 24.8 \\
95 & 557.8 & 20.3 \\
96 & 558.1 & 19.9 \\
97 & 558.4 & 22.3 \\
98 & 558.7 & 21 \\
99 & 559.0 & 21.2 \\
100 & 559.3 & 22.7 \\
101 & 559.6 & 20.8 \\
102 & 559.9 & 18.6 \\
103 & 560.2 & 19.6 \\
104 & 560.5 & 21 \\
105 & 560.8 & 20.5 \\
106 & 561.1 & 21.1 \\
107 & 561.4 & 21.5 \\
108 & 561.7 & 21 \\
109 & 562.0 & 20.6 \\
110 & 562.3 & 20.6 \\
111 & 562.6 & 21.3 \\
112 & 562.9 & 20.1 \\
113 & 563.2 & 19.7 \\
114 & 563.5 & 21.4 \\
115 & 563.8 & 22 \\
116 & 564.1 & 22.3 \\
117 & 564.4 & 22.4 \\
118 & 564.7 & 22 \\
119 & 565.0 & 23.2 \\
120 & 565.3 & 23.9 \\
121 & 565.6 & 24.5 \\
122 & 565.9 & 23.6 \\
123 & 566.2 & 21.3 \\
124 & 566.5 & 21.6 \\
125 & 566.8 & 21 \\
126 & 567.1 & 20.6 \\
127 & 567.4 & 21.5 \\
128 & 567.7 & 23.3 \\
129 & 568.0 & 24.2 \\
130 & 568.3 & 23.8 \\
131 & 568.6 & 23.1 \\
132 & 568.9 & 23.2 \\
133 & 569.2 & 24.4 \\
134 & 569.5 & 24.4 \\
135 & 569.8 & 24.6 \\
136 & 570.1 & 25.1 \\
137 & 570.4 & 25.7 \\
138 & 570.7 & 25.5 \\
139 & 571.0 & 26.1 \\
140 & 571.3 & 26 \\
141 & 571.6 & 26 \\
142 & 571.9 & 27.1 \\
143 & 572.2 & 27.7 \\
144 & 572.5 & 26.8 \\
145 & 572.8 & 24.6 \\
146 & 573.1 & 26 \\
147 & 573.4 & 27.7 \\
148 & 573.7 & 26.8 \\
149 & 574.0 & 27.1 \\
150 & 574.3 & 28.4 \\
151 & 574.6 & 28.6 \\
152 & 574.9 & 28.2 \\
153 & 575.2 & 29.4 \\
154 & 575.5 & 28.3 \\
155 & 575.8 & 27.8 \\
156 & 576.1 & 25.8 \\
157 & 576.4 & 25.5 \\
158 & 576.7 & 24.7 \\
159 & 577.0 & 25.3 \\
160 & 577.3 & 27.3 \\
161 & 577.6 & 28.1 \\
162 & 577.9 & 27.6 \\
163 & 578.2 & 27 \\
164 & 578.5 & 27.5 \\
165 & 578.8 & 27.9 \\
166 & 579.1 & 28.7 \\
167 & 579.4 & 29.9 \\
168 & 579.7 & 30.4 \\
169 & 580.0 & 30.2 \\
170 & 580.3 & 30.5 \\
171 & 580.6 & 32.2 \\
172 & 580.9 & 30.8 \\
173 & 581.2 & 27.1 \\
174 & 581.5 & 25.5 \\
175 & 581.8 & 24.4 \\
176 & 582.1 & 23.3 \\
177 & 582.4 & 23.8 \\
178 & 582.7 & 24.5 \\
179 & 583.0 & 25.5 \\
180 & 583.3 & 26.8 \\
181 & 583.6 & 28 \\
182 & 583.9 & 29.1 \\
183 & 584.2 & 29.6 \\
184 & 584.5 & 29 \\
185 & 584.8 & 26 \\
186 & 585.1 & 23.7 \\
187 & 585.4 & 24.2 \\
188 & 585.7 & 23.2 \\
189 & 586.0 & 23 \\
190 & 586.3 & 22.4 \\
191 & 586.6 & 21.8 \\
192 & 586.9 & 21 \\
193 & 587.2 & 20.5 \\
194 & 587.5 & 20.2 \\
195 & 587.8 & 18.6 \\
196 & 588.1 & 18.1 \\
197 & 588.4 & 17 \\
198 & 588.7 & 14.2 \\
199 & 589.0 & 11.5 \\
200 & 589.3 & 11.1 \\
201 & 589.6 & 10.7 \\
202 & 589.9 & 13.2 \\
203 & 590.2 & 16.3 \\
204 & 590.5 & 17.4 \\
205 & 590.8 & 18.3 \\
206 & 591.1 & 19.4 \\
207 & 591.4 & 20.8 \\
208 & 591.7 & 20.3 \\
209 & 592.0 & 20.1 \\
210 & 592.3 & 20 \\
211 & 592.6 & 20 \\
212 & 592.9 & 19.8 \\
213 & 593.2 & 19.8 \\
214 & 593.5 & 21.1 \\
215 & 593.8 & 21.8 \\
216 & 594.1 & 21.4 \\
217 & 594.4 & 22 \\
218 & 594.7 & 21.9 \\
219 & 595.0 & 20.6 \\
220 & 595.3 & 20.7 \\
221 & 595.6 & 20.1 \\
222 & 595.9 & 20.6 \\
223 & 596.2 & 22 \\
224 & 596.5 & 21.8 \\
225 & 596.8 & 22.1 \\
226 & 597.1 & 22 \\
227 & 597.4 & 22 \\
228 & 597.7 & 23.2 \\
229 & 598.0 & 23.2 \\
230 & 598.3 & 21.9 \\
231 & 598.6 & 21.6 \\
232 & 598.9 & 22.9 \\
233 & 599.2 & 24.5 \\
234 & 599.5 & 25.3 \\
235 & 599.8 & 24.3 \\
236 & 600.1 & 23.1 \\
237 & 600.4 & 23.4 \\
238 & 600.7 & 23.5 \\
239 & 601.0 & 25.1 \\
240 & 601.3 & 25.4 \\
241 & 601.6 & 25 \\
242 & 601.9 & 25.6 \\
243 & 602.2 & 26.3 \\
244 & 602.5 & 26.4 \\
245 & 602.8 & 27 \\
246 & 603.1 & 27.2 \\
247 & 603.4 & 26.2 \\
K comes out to 0.20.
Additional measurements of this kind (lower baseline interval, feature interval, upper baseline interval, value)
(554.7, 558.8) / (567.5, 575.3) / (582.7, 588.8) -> -0.13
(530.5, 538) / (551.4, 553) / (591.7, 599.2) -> 0.04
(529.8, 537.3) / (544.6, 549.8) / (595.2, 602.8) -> 0.09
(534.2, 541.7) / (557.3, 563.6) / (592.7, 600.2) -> 0.12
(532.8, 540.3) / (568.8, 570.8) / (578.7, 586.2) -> 0.06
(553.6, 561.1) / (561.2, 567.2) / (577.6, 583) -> 0.10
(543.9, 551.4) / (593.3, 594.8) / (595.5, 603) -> 0.09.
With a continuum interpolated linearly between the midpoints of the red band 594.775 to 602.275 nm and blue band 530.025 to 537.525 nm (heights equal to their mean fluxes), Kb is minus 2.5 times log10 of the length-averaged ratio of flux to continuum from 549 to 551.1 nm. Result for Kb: 0.12 mag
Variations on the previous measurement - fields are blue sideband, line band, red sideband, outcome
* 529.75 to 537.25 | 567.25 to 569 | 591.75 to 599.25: -0.06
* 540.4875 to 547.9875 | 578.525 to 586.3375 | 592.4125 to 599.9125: -0.21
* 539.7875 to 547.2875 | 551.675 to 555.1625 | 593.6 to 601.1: 0.05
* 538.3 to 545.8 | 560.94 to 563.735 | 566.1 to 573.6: 0.18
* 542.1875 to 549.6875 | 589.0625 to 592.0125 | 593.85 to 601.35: 0.34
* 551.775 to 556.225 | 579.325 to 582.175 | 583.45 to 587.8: -0.19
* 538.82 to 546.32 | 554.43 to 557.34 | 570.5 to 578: 0.08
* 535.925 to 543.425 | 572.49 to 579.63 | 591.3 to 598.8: -0.21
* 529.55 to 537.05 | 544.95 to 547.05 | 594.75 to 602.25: 0.19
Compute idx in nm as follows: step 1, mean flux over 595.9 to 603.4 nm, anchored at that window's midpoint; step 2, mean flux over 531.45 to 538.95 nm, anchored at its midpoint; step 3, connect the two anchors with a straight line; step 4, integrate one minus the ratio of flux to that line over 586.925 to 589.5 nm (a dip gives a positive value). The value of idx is 0.791 nm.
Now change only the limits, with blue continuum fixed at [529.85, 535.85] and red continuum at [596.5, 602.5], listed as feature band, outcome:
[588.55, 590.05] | 0.726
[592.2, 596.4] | 0.491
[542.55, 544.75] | -0.301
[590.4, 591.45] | 0.209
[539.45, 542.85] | -0.404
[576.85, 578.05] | -0.194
